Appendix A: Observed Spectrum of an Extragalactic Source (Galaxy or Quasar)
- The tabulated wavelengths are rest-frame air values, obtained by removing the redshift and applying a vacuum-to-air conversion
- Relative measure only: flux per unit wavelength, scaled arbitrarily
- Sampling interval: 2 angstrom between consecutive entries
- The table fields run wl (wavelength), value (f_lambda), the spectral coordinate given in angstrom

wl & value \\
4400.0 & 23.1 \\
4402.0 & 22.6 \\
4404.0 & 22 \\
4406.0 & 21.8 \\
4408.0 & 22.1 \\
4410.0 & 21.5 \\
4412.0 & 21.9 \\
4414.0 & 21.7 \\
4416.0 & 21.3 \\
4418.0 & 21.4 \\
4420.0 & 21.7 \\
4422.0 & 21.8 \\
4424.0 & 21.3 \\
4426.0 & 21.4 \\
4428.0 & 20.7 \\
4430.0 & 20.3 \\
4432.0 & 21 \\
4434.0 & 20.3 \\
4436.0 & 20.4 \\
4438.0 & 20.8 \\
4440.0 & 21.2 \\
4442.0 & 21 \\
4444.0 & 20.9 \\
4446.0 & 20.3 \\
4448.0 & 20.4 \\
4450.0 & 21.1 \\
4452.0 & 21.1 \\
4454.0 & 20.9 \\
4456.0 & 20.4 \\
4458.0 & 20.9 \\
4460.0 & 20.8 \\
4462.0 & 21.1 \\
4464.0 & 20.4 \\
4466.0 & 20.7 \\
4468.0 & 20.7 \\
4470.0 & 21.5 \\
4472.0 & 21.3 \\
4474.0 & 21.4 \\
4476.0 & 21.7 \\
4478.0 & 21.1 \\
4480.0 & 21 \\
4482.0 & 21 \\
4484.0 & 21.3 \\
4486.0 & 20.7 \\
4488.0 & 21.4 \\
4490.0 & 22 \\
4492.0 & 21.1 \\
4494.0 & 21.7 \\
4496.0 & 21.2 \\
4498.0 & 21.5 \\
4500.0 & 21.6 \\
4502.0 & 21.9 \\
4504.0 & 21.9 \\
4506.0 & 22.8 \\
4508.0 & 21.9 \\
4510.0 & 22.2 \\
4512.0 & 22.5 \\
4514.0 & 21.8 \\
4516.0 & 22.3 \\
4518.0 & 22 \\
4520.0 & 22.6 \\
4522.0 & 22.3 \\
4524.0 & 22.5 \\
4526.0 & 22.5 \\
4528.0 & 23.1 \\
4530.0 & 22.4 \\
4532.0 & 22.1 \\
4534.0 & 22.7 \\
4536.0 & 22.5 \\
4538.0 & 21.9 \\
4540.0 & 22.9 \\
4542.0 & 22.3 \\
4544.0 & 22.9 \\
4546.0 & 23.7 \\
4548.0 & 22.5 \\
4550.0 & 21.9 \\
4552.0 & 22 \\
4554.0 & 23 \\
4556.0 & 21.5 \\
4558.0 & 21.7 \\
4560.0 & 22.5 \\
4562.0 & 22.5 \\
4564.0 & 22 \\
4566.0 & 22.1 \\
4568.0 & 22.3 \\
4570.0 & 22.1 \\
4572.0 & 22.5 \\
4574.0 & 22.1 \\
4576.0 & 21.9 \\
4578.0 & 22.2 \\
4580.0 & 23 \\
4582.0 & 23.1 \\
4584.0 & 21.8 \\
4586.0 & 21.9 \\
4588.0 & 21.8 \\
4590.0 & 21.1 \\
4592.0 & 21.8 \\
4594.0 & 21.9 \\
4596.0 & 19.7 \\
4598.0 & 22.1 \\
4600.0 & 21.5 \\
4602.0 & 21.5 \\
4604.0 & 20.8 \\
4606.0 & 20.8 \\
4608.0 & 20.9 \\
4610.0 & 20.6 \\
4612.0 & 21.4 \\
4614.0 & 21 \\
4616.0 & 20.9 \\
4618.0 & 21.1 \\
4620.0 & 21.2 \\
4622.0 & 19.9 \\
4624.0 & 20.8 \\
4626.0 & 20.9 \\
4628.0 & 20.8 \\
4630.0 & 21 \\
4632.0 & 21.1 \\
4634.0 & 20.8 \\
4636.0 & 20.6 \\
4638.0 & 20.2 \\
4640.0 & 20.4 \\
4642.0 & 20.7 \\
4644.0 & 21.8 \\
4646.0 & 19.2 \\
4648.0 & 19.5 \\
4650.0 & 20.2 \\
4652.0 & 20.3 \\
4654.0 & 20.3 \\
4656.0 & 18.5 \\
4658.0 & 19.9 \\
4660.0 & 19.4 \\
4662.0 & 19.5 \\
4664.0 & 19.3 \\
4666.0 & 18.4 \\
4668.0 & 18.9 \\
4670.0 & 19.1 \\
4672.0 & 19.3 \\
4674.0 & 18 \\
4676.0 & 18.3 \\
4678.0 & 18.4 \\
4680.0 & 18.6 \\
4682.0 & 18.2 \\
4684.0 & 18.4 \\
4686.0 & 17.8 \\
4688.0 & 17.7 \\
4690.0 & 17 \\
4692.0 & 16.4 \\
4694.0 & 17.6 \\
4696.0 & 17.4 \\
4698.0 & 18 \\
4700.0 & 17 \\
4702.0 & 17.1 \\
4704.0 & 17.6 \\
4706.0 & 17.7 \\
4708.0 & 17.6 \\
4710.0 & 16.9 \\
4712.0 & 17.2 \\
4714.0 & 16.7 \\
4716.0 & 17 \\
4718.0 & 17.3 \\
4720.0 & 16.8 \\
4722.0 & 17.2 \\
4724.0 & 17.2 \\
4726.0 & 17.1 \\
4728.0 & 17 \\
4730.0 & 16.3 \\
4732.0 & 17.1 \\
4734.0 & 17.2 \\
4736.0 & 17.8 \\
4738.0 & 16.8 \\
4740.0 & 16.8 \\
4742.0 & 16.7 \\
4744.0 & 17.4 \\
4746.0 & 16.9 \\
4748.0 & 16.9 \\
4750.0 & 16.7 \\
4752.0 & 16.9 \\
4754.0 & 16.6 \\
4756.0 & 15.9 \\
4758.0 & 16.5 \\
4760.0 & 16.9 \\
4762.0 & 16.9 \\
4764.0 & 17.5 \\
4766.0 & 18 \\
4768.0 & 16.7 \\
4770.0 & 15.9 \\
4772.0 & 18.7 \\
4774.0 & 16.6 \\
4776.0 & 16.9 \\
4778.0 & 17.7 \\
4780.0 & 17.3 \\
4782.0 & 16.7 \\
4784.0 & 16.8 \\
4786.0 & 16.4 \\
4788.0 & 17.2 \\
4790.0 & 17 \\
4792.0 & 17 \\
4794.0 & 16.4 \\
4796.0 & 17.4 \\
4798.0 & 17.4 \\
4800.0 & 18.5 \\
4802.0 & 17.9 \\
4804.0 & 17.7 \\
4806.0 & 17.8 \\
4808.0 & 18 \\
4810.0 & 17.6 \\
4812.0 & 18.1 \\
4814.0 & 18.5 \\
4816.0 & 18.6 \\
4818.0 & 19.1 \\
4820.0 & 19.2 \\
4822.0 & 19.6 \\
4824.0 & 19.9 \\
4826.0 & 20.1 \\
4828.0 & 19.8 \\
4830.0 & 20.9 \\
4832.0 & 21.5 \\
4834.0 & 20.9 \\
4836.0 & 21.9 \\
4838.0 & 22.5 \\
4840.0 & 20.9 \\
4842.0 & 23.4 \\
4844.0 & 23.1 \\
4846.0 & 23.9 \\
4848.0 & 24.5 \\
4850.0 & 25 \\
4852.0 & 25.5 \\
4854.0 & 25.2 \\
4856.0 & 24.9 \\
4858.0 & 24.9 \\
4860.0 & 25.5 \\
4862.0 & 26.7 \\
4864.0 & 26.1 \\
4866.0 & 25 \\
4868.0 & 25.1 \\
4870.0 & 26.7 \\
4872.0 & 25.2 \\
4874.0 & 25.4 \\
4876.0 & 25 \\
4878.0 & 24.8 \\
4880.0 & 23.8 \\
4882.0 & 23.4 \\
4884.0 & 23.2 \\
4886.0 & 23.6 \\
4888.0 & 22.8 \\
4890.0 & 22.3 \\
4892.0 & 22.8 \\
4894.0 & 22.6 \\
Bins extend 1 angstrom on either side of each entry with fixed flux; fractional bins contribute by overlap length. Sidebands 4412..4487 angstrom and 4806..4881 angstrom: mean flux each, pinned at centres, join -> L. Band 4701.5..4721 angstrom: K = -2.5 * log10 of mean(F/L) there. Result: 0.27 mag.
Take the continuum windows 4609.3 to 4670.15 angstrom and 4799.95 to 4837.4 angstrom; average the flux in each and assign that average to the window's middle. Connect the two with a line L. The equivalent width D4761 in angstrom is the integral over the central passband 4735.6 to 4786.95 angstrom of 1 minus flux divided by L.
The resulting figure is 7.0 angstrom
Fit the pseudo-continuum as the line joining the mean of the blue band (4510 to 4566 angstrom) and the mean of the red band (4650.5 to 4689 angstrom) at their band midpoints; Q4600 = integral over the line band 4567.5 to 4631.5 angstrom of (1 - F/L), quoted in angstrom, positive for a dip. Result -2.1 angstrom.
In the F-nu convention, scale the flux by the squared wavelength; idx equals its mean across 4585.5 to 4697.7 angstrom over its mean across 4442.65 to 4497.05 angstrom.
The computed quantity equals 1.02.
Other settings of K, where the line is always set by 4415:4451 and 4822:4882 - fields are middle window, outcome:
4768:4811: 0.32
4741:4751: 0.33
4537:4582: -0.03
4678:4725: 0.29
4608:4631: 0.06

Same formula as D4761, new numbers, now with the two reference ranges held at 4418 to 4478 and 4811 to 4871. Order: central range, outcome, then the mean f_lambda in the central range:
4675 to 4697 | 4.1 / 17.8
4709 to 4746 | 8.5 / 17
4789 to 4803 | 3.1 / 17.4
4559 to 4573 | -0.6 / 22.3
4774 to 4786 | 2.9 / 17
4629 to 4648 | 1.0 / 20.6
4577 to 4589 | -0.4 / 22.3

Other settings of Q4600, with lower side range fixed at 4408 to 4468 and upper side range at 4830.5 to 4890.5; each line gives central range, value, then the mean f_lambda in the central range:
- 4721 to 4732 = 2.9 angstrom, 17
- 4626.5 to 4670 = 4.8 angstrom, 20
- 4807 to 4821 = 3.1 angstrom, 18.4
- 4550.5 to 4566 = -0.2 angstrom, 22.2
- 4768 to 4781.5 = 3.6 angstrom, 17.1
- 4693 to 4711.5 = 4.4 angstrom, 17.4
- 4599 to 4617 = 1.0 angstrom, 21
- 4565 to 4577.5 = -0.1 angstrom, 22.2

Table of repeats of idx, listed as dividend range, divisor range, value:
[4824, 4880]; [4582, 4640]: 1.25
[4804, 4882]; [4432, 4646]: 1.19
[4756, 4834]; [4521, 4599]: 0.89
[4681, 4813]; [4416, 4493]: 0.93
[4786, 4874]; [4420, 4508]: 1.18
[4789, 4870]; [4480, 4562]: 1.09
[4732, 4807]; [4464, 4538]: 0.88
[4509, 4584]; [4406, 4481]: 1.11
